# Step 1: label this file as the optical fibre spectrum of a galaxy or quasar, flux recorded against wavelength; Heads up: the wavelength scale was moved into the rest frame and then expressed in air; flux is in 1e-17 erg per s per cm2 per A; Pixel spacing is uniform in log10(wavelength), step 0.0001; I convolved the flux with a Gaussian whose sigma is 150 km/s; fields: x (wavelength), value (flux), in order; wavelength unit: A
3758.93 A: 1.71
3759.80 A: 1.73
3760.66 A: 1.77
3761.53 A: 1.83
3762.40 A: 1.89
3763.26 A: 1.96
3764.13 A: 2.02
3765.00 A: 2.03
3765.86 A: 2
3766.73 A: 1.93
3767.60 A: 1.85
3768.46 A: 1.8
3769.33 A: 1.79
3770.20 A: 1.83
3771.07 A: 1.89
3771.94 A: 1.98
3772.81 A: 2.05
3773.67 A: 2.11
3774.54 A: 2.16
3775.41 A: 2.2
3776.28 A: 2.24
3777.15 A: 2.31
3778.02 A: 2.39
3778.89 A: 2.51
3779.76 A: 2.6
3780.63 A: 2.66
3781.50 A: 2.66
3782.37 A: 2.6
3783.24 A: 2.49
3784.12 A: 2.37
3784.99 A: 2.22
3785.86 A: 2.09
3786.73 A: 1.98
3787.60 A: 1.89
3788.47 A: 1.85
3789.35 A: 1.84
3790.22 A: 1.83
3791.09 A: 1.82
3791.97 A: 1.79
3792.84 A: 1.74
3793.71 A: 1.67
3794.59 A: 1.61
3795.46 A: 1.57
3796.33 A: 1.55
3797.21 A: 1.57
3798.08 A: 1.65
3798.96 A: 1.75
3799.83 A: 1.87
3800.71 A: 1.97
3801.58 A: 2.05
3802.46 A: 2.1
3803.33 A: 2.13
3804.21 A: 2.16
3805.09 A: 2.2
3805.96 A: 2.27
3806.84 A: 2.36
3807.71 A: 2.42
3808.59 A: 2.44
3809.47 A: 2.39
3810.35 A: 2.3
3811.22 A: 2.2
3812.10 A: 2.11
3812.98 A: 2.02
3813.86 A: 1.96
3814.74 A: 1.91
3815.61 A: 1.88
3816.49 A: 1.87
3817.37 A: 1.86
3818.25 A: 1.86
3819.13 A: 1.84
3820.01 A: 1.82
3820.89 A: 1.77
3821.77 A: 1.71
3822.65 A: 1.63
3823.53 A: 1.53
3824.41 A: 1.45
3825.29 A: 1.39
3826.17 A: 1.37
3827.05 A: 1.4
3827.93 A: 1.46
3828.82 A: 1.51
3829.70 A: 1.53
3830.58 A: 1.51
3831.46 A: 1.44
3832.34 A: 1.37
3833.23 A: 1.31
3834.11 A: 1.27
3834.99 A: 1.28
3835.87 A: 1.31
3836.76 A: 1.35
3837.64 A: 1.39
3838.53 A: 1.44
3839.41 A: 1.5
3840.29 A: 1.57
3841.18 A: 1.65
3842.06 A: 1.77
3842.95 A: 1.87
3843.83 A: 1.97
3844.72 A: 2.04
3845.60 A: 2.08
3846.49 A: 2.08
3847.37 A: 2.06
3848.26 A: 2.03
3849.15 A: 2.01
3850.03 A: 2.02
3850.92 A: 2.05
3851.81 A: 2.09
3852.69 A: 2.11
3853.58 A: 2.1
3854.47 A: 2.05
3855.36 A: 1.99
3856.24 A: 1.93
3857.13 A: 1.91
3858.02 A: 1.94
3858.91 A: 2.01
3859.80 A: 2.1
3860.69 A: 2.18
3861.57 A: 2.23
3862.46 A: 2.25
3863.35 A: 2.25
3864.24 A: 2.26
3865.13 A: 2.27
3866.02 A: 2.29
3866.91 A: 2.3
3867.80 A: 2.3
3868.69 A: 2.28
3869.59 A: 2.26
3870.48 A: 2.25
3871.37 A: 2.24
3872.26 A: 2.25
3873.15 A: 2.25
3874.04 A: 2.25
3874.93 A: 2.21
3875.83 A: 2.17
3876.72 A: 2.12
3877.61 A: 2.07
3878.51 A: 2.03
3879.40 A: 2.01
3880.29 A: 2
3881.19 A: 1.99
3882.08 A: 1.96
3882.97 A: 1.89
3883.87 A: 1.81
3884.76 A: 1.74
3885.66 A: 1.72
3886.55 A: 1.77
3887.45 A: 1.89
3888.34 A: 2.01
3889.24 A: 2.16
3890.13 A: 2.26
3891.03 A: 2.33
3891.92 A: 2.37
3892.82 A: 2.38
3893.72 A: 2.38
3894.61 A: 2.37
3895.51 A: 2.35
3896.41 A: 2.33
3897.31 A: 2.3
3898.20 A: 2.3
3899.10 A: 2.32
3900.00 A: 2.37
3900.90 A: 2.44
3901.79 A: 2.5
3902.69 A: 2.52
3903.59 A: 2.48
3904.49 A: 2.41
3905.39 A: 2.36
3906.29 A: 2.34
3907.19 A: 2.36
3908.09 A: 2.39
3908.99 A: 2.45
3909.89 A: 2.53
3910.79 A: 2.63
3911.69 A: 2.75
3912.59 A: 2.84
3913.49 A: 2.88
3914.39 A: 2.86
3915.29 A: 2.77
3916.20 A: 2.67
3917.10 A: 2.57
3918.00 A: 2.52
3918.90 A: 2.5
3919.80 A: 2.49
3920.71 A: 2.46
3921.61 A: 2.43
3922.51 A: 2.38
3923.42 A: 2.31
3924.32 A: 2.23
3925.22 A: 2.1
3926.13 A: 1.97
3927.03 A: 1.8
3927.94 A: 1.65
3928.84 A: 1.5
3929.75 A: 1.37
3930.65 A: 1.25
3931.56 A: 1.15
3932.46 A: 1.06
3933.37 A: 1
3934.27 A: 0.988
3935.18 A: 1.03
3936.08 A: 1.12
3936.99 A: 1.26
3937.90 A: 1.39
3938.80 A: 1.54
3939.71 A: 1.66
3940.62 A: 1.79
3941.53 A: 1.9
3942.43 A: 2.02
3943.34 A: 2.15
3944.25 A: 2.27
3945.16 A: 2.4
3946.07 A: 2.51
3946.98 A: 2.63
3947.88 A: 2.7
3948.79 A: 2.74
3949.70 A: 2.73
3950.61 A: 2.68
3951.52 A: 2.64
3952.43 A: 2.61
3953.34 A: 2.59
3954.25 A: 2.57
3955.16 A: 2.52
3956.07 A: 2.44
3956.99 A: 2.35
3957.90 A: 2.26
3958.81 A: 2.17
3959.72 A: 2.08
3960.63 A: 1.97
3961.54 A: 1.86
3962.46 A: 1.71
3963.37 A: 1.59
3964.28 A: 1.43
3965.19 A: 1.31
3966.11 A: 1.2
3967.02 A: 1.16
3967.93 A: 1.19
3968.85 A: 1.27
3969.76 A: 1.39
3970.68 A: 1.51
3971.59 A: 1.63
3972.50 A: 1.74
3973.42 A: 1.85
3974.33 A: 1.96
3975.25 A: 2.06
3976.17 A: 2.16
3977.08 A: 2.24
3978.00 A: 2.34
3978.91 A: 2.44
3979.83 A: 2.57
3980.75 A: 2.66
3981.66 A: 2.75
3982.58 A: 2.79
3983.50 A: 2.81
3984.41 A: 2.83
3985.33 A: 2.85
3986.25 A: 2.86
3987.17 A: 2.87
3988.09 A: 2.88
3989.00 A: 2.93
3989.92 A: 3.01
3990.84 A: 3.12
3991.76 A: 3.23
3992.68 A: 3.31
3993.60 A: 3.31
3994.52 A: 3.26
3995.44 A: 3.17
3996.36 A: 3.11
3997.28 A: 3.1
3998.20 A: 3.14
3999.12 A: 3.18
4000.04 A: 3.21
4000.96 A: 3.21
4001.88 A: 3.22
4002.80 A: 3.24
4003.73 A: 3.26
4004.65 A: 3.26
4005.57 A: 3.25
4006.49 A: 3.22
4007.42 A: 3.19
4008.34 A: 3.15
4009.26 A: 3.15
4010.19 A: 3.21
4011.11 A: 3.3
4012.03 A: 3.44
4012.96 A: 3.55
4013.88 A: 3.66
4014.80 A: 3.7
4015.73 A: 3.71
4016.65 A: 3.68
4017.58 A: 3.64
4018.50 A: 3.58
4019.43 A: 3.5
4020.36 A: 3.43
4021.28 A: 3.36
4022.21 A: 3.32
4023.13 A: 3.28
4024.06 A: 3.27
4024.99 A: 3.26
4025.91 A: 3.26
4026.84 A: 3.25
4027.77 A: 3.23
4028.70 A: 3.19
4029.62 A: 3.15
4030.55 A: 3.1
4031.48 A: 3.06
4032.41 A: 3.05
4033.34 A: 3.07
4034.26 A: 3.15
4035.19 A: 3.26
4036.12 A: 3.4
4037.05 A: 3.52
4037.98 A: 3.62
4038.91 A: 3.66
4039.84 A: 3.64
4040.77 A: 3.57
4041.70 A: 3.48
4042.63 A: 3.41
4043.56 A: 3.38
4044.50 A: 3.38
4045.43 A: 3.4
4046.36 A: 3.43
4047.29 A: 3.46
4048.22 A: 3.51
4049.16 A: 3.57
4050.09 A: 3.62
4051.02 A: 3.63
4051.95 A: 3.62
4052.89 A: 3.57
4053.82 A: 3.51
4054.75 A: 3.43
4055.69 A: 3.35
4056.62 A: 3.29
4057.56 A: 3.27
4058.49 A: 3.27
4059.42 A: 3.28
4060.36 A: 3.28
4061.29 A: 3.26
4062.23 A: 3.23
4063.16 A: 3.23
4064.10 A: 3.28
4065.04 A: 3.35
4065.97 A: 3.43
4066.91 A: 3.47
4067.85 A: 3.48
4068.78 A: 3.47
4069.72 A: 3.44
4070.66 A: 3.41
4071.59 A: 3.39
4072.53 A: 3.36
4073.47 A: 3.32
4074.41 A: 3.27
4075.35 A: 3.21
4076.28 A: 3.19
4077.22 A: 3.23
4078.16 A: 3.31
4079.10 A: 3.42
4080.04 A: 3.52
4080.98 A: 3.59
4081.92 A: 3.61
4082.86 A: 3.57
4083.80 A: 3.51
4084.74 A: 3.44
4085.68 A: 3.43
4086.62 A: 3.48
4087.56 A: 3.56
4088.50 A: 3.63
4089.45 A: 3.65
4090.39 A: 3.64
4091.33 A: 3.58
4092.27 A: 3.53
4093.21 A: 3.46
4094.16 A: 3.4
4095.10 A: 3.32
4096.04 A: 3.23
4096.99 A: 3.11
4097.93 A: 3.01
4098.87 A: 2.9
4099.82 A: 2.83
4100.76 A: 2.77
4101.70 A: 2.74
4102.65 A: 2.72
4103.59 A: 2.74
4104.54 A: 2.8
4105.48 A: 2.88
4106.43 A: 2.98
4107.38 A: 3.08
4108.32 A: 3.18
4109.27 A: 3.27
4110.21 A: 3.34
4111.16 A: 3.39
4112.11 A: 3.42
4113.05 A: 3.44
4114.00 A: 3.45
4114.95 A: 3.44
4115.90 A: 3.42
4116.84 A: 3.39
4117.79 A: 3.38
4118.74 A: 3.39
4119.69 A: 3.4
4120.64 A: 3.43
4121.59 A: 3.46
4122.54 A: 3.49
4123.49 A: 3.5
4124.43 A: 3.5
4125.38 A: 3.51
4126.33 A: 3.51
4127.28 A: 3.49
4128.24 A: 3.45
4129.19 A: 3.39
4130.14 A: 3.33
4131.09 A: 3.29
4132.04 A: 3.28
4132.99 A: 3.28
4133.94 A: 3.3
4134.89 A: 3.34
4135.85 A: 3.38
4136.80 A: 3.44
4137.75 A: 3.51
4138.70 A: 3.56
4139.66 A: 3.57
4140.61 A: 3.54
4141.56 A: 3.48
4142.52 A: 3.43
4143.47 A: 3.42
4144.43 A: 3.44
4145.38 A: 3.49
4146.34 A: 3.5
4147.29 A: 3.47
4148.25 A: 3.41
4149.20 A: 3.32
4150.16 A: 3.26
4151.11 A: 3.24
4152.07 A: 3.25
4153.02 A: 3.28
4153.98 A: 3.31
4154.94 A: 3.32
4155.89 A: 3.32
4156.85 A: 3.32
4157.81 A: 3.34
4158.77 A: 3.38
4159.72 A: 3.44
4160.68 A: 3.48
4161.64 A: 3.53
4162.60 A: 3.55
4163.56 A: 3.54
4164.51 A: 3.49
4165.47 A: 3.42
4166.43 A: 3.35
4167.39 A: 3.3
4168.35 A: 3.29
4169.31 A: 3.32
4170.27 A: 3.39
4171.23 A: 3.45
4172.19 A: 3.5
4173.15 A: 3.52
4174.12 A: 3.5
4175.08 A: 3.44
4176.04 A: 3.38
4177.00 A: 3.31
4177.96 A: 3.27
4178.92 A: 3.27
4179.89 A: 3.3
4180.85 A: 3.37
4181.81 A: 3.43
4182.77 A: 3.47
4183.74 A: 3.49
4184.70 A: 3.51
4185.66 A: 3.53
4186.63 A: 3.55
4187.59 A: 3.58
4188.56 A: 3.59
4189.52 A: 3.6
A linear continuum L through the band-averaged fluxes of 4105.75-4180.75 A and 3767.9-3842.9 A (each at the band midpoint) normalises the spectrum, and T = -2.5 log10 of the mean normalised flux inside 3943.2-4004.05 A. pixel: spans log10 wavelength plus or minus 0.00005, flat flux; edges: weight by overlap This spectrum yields 0.08 mag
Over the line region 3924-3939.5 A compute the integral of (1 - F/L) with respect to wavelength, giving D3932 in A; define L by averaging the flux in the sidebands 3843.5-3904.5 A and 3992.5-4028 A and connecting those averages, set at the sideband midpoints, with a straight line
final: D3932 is 7.1 A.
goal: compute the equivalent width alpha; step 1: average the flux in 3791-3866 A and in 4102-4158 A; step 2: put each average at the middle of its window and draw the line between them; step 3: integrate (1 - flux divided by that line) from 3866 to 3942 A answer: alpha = 3.4 A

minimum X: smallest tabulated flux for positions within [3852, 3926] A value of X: 1.72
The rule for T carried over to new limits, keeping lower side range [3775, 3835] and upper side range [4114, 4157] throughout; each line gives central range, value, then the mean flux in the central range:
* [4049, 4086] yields -0.10 mag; 3.4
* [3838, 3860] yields 0.10 mag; 1.93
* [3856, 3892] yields 0.06 mag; 2.11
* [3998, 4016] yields -0.17 mag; 3.31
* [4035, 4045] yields -0.17 mag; 3.49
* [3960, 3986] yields 0.33 mag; 1.98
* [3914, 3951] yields 0.23 mag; 2.01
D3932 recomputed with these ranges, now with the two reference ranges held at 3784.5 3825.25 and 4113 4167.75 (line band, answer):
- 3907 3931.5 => 1.2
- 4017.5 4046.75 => -4.2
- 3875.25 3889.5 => 1.9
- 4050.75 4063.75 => -1.4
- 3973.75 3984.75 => 1.0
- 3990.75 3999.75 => -1.4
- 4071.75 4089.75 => -1.6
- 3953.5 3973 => 6.2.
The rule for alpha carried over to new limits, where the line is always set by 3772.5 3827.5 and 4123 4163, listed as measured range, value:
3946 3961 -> 0.8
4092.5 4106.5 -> 1.0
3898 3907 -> 0.1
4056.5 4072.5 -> -1.3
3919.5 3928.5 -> 1.2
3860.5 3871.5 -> 0.0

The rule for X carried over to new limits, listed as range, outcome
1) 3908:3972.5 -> 0.988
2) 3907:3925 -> 2.23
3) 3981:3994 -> 2.75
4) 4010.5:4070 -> 3.05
